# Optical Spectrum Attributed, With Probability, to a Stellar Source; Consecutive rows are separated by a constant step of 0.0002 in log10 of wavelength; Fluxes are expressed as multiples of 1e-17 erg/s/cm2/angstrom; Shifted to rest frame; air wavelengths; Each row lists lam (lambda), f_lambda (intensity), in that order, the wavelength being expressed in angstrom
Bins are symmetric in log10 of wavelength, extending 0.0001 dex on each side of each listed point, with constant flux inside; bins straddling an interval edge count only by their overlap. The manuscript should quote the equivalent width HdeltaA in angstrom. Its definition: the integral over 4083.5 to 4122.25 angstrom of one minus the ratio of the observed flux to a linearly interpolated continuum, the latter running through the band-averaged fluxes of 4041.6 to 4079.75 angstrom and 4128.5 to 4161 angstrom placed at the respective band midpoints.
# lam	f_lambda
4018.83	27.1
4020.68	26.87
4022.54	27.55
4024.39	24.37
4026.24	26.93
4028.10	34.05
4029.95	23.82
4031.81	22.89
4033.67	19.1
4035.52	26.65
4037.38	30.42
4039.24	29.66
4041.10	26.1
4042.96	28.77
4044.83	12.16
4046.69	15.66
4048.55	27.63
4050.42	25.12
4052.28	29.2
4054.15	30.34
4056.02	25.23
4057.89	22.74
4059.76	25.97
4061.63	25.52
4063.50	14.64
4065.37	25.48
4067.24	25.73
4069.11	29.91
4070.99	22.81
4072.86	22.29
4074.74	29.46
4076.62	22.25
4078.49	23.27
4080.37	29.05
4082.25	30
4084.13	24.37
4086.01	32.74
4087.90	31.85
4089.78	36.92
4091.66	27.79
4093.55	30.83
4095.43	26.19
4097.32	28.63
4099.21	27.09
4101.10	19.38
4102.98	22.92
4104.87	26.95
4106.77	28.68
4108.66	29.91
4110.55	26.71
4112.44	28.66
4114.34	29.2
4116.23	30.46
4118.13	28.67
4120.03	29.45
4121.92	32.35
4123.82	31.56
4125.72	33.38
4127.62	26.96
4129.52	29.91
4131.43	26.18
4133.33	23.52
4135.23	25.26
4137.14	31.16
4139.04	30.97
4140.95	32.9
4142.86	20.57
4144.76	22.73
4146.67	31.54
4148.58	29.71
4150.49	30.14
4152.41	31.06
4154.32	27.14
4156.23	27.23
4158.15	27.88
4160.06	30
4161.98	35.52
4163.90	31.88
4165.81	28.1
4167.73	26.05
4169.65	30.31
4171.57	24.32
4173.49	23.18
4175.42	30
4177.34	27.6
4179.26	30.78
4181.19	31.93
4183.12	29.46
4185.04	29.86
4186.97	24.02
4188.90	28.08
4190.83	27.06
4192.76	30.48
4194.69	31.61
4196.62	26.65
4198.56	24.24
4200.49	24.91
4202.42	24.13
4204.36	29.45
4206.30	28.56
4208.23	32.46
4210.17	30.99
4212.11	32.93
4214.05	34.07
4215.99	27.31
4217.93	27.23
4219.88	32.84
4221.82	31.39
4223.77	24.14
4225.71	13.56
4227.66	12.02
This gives -3.5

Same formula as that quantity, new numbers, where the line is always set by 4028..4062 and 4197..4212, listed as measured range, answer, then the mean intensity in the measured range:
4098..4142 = -3.1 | 28.3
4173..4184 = -0.6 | 29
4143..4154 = -0.5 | 28.3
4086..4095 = -2.0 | 31.6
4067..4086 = -0.4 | 26.3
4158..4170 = -1.2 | 30.1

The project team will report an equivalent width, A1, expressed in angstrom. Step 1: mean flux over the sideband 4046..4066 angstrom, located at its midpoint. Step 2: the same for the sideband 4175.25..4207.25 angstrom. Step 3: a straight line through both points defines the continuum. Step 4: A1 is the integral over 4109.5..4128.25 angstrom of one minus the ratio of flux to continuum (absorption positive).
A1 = -2.6 angstrom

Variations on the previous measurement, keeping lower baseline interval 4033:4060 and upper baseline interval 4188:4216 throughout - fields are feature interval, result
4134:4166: -1.62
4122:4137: -0.79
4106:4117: -0.94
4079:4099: -2.69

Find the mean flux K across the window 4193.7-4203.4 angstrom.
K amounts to 26.3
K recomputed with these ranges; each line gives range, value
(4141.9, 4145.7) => 21.7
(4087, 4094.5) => 31.9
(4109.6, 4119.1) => 28.7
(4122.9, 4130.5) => 30.4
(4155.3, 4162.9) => 30.1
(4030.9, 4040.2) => 25.8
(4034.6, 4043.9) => 28.3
